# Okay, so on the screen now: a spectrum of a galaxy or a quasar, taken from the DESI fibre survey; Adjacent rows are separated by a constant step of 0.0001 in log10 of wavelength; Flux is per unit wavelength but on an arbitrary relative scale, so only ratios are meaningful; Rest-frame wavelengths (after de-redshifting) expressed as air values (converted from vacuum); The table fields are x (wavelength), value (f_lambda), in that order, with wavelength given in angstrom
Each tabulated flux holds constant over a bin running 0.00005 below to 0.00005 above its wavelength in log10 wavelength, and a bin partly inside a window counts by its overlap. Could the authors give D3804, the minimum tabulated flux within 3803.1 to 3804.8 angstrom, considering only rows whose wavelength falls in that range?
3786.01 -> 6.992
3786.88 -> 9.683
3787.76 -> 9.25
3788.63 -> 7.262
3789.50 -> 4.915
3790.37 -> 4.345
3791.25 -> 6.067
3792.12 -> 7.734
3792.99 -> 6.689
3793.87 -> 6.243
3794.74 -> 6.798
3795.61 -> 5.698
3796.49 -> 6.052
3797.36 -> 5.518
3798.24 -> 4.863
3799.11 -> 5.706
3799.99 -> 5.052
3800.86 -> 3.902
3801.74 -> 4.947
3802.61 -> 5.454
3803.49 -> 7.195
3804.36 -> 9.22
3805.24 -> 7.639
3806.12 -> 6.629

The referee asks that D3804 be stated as 7.195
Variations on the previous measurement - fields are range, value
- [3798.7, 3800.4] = 5.052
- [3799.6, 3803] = 3.902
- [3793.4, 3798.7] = 4.863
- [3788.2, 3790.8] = 4.345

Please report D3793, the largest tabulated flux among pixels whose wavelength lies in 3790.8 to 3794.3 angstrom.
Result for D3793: 7.734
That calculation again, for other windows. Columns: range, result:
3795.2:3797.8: 6.052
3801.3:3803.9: 7.195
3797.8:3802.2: 5.706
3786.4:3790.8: 9.683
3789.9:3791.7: 6.067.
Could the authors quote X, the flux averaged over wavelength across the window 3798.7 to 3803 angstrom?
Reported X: 5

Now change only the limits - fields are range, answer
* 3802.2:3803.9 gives 6.31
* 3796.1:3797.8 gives 5.78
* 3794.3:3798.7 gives 5.79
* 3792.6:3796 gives 6.36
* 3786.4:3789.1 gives 8.65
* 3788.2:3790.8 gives 5.52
